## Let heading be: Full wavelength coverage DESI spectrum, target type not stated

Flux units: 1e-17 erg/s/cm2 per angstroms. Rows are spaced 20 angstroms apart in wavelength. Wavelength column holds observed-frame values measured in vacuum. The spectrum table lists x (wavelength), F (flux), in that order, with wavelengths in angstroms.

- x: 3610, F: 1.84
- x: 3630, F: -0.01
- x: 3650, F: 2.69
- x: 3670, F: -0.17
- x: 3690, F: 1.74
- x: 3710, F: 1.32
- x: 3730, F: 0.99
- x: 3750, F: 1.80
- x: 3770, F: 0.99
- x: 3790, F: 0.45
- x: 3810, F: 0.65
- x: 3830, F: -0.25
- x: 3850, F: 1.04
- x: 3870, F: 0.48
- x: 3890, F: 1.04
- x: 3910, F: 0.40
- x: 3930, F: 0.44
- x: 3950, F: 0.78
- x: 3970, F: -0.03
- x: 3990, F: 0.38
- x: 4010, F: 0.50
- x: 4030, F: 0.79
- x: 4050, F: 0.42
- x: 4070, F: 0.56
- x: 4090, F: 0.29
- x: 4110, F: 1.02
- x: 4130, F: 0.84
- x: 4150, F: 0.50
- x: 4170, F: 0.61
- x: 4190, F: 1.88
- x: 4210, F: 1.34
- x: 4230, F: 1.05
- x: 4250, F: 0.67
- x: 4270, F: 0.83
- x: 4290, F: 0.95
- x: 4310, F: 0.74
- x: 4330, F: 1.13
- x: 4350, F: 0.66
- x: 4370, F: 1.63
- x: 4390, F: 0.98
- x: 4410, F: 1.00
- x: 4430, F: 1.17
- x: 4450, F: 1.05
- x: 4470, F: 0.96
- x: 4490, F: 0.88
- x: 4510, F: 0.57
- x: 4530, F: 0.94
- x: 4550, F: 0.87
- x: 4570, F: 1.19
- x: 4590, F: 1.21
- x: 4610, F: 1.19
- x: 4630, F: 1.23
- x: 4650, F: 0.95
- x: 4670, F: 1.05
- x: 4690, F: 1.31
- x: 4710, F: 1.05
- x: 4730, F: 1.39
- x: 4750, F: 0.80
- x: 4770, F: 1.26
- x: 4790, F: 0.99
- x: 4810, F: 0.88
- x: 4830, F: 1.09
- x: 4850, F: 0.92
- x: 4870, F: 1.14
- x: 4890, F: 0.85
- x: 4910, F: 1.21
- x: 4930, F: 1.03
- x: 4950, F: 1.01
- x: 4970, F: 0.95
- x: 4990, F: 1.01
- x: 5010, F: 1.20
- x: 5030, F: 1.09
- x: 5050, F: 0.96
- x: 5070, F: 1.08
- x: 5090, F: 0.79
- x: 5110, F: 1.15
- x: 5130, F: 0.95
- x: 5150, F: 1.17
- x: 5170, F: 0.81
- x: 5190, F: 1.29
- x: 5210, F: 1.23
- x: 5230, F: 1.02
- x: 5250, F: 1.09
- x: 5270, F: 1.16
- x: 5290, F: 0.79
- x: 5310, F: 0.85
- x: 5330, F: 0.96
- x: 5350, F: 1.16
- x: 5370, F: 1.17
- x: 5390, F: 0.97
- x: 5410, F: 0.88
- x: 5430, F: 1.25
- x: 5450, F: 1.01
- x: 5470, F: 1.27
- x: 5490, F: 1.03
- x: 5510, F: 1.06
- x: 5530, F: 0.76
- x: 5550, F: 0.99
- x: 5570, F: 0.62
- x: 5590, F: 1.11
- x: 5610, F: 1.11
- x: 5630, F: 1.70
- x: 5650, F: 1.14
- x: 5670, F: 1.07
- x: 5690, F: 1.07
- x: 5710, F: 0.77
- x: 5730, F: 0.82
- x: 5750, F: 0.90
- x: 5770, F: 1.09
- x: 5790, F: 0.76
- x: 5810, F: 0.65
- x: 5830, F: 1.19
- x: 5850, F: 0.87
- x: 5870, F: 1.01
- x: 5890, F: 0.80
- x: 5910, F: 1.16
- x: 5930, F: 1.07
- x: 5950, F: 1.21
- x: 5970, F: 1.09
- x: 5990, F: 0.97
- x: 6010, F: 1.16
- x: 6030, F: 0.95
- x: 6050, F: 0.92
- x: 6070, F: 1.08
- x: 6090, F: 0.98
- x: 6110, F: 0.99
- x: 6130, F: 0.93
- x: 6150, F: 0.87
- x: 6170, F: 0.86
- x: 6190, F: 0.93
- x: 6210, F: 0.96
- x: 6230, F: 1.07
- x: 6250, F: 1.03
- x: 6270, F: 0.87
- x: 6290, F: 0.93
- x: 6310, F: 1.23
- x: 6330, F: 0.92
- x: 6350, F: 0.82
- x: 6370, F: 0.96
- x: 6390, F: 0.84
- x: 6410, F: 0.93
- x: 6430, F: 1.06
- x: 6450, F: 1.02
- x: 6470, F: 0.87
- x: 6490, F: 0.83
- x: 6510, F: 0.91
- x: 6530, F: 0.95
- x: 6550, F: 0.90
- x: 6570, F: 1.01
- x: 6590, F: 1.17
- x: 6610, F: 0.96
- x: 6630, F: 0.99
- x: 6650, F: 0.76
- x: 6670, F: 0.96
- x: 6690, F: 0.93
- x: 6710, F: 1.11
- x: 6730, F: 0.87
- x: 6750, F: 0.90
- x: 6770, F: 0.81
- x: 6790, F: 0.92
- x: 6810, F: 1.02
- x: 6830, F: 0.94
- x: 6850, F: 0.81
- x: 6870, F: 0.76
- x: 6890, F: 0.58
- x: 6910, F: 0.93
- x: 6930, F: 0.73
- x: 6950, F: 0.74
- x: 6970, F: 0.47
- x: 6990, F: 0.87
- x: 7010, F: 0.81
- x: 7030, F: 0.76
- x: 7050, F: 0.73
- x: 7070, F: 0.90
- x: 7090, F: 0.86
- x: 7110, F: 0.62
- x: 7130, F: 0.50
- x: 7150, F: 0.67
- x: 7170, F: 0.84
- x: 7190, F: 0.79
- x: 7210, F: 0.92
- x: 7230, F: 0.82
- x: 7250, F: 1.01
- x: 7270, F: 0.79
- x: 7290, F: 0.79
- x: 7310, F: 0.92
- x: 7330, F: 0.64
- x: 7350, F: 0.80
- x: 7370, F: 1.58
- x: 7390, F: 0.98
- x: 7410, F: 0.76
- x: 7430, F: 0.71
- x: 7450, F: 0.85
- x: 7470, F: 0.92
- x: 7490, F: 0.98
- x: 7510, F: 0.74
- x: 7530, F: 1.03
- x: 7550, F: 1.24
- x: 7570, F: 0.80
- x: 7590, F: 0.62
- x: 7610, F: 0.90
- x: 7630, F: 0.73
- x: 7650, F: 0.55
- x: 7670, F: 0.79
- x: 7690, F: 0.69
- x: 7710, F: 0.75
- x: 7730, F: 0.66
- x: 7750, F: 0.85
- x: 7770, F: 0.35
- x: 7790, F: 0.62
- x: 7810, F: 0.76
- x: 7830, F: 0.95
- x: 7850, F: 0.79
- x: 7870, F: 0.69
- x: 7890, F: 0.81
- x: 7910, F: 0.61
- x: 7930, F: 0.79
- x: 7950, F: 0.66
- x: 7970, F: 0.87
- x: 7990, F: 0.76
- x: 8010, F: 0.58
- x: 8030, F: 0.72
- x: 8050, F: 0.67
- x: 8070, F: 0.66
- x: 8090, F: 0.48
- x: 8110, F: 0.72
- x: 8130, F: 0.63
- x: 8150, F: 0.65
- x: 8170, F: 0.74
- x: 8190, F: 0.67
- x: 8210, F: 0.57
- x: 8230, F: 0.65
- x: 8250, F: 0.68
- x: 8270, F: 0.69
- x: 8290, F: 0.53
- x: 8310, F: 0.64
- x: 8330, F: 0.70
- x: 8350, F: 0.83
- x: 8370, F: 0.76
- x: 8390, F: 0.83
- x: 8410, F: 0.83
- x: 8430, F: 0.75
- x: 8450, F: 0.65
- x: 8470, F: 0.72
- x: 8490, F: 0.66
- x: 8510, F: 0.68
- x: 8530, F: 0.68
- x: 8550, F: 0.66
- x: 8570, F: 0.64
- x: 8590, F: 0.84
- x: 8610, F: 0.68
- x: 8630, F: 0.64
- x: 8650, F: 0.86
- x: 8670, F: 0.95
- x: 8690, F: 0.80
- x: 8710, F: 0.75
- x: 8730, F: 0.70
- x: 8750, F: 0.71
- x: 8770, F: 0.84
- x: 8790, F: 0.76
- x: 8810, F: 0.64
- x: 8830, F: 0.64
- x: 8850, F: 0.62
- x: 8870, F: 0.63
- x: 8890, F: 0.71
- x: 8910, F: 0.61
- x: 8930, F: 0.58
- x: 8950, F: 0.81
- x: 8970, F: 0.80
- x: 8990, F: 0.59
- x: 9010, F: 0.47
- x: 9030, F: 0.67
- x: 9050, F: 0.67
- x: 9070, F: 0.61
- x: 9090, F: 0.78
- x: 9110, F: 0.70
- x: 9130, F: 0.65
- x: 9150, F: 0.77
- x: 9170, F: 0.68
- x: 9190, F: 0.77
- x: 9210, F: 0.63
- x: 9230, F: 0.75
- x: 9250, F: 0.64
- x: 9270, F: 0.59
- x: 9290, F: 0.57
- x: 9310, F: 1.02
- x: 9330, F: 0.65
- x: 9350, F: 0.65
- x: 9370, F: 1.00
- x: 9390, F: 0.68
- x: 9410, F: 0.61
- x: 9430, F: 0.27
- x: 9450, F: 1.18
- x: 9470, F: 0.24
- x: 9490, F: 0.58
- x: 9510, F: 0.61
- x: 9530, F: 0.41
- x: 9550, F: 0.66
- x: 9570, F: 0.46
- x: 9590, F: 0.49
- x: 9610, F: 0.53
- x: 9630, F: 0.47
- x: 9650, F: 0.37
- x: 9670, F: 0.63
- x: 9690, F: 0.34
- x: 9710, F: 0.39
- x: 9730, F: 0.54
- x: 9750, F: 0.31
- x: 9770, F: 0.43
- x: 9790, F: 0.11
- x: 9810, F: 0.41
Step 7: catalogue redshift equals 0.123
